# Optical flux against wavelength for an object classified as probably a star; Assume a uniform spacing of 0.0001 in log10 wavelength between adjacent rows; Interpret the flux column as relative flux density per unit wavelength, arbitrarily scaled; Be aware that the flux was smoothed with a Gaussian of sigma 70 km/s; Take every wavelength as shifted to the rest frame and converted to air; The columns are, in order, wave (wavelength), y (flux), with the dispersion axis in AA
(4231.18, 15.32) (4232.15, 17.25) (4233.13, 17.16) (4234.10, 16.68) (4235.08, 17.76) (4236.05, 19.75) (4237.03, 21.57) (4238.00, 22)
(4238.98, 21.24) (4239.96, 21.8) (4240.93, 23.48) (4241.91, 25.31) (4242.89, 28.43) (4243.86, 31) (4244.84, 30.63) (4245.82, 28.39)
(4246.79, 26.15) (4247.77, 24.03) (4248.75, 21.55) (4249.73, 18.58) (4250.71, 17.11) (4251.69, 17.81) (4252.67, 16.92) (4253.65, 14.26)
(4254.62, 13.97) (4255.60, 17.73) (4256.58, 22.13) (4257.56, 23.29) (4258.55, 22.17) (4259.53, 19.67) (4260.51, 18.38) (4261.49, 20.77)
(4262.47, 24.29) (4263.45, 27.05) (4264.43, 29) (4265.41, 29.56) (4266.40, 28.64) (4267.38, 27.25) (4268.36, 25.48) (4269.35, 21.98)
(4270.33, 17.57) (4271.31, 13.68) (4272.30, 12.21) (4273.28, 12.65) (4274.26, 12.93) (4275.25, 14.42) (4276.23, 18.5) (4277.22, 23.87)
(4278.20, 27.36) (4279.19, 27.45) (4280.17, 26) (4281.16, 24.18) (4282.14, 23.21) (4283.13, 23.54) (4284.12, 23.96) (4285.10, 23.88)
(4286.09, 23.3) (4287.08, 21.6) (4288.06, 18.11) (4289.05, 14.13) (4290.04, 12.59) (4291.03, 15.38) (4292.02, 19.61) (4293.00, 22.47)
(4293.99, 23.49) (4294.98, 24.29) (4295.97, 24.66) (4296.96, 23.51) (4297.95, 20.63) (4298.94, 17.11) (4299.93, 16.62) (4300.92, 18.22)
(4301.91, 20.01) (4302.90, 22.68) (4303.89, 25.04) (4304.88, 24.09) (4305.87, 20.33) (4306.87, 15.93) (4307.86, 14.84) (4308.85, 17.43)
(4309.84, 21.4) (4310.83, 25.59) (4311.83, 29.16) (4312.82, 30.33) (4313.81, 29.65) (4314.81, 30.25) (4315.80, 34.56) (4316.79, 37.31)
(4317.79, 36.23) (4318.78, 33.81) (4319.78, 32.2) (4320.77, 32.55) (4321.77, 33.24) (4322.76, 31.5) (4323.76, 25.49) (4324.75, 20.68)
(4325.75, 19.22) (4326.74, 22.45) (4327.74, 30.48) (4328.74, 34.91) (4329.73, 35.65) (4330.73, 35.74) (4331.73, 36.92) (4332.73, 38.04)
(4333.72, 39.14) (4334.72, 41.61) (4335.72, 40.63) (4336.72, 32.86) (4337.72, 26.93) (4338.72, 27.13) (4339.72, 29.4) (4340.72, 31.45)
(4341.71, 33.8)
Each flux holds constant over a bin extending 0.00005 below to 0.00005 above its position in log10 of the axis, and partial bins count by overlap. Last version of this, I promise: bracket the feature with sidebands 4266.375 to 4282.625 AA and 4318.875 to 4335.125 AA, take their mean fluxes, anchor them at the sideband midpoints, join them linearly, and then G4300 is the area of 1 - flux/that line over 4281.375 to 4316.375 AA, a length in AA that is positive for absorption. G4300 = 5.17 AA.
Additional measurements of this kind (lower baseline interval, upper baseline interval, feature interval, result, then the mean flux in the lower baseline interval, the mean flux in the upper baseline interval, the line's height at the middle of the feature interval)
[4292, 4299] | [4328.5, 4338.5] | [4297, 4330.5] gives 3.5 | 22.4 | 36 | 29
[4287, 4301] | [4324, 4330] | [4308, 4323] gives -3.4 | 19.5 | 26.9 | 24.3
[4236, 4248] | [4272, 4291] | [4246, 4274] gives 2.4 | 25.1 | 20.2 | 22.9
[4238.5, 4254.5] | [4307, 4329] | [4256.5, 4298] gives 5.6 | 22.7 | 28.1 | 25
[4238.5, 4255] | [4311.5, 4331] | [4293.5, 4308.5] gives 4.1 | 22.5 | 30.7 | 28.5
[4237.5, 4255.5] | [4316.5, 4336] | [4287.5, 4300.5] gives 4.1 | 22.3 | 32.8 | 28.5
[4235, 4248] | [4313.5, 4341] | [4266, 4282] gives 3.8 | 24.6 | 32.2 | 27.5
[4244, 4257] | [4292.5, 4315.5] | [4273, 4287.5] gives 0.0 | 21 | 22.6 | 21.9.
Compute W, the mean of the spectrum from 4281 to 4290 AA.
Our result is 21.2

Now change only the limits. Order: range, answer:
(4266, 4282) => 20.9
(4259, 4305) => 21.4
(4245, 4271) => 22.1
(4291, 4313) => 21.4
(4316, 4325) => 31.9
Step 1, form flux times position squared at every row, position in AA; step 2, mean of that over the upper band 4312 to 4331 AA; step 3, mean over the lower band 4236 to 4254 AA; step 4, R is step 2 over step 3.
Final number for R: 1.4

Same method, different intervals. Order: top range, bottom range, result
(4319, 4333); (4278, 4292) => 1.45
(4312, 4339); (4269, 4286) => 1.61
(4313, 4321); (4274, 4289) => 1.53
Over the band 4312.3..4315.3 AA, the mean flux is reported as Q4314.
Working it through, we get 30.1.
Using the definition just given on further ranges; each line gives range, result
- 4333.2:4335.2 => 40.4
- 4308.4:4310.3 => 19.4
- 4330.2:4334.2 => 37.4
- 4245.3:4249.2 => 25.1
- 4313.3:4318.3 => 33.6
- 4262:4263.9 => 25.7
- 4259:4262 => 19.7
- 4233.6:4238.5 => 19.6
